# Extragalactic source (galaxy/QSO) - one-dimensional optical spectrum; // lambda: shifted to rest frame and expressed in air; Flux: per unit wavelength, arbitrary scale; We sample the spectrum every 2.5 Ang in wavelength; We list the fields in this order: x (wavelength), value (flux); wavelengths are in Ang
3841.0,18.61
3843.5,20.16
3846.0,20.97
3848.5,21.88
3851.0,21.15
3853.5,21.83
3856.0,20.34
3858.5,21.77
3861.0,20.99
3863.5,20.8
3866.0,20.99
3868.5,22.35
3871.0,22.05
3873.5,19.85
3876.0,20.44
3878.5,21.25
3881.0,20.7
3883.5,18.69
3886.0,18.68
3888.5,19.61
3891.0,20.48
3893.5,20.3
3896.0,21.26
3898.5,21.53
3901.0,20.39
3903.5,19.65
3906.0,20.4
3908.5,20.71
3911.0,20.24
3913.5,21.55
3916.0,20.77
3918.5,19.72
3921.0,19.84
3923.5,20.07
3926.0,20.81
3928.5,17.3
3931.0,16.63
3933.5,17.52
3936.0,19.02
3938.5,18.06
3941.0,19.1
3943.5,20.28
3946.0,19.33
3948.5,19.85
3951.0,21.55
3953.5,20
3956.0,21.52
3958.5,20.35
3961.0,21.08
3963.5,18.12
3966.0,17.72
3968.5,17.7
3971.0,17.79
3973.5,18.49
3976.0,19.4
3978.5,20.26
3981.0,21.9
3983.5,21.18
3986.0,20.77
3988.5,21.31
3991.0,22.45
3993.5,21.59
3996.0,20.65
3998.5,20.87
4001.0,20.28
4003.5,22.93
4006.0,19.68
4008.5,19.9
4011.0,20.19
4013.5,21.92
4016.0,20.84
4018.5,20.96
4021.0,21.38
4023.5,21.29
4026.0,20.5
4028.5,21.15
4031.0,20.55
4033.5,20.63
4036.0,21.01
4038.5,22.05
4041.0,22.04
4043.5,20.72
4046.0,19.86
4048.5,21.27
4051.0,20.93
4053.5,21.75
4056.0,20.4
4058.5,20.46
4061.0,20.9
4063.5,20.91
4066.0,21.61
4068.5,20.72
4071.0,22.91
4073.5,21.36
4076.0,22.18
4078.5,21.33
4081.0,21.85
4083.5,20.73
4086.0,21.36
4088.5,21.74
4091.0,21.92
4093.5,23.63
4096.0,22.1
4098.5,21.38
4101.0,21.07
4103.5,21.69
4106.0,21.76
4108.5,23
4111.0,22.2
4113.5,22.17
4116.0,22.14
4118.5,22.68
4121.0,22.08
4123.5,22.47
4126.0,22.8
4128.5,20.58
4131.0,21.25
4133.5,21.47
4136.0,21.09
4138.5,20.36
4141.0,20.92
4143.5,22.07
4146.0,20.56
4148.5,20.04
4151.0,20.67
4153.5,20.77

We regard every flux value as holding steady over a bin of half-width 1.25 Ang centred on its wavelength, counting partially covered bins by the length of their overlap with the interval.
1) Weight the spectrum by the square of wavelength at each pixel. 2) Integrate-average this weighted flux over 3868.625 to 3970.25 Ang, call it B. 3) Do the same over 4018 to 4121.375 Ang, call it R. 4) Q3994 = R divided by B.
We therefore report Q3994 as 1.2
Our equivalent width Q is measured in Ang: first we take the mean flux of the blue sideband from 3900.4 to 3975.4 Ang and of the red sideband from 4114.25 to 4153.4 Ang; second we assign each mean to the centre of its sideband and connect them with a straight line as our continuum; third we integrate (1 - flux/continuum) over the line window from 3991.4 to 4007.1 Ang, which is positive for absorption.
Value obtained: -0.77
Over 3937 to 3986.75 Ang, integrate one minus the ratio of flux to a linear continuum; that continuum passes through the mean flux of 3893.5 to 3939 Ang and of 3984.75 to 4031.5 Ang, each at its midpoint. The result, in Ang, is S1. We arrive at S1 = 1.7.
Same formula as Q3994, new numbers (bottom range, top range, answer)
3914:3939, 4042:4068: 1.17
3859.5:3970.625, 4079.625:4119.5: 1.21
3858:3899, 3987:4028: 1.09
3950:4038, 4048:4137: 1.11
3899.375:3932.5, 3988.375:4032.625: 1.11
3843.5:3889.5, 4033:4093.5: 1.13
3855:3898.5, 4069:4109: 1.18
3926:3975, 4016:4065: 1.15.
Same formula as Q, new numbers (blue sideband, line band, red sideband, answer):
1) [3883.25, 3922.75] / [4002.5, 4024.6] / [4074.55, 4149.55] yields 0.0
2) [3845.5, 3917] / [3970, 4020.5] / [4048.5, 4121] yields 1.4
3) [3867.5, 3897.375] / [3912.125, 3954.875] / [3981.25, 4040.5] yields 2.5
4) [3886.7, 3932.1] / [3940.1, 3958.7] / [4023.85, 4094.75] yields 0.1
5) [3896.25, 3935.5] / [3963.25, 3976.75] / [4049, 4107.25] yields 1.5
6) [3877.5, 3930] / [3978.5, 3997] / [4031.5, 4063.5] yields -0.6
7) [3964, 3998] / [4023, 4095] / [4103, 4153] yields -1.5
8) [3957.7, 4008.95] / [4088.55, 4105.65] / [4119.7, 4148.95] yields -0.7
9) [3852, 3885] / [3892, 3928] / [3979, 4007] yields 1.0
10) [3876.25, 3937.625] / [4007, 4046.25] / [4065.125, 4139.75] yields 0.2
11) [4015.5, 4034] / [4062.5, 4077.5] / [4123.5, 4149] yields -0.4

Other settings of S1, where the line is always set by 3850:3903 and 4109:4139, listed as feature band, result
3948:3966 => 0.8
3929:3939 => 1.5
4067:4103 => -0.1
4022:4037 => 0.4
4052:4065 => 0.4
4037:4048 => 0.2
